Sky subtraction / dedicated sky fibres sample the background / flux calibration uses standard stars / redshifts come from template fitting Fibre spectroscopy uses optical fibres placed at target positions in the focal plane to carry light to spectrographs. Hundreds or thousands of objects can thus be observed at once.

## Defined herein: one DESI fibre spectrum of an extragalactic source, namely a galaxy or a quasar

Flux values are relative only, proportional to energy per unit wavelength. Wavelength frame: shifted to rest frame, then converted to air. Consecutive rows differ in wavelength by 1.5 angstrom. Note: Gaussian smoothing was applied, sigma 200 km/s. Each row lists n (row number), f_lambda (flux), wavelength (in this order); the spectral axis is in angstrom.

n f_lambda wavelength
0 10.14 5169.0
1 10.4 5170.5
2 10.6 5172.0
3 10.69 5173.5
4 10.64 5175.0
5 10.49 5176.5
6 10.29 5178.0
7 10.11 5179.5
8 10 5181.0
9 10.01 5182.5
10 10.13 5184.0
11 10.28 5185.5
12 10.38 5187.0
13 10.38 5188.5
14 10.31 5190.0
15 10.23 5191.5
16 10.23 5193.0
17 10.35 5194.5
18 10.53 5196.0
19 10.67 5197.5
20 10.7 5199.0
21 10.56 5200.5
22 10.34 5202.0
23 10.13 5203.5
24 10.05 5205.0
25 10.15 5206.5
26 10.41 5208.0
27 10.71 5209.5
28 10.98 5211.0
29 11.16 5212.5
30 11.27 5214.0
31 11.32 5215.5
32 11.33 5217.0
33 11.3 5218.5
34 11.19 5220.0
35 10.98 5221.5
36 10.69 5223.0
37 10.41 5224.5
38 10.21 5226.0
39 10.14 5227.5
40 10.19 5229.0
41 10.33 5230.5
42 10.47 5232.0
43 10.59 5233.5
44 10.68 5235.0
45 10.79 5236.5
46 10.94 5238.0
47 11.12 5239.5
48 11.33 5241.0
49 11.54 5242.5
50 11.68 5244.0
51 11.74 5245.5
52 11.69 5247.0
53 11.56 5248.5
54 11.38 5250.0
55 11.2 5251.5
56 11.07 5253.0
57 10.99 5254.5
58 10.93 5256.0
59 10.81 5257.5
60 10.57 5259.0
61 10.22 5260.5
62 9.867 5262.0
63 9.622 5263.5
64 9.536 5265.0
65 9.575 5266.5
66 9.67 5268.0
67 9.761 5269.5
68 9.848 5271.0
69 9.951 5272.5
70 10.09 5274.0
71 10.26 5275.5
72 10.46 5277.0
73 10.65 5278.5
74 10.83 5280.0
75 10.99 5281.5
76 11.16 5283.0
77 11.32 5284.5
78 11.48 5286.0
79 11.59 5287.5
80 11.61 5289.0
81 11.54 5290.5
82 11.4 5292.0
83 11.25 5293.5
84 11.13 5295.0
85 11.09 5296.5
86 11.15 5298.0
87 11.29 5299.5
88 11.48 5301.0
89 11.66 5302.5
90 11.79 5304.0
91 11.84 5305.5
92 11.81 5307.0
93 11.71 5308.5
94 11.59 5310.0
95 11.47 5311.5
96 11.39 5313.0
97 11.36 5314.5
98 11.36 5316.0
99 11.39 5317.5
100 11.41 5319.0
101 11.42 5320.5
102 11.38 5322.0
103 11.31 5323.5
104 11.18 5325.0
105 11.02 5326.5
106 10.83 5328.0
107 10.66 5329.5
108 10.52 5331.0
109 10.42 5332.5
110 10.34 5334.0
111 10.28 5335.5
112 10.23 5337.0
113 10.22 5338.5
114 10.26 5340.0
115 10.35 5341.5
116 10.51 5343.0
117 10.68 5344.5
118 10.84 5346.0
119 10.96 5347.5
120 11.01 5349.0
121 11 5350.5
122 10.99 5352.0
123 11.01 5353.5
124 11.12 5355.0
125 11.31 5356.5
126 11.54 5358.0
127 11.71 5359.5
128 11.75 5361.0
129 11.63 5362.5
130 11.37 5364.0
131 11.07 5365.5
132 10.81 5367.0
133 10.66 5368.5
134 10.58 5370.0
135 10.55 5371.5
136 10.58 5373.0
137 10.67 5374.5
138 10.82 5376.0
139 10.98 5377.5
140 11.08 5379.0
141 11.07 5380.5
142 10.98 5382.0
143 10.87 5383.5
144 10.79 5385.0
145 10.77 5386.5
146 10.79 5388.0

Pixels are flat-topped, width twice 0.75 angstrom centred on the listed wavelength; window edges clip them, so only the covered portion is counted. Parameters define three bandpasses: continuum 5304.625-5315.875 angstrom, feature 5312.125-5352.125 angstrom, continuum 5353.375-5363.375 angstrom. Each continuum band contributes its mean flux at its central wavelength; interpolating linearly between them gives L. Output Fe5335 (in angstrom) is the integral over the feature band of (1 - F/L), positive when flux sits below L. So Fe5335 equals 2.3 angstrom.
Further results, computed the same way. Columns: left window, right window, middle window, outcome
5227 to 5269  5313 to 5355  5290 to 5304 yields -0.7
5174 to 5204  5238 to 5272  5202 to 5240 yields -0.6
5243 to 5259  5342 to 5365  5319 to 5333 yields 0.2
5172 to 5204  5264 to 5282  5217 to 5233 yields -0.6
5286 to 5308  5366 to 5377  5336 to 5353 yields 0.5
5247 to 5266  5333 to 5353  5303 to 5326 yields -1.9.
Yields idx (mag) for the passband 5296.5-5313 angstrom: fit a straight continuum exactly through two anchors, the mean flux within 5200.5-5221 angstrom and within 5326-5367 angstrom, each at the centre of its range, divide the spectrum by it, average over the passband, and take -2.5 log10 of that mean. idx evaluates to -0.07 mag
